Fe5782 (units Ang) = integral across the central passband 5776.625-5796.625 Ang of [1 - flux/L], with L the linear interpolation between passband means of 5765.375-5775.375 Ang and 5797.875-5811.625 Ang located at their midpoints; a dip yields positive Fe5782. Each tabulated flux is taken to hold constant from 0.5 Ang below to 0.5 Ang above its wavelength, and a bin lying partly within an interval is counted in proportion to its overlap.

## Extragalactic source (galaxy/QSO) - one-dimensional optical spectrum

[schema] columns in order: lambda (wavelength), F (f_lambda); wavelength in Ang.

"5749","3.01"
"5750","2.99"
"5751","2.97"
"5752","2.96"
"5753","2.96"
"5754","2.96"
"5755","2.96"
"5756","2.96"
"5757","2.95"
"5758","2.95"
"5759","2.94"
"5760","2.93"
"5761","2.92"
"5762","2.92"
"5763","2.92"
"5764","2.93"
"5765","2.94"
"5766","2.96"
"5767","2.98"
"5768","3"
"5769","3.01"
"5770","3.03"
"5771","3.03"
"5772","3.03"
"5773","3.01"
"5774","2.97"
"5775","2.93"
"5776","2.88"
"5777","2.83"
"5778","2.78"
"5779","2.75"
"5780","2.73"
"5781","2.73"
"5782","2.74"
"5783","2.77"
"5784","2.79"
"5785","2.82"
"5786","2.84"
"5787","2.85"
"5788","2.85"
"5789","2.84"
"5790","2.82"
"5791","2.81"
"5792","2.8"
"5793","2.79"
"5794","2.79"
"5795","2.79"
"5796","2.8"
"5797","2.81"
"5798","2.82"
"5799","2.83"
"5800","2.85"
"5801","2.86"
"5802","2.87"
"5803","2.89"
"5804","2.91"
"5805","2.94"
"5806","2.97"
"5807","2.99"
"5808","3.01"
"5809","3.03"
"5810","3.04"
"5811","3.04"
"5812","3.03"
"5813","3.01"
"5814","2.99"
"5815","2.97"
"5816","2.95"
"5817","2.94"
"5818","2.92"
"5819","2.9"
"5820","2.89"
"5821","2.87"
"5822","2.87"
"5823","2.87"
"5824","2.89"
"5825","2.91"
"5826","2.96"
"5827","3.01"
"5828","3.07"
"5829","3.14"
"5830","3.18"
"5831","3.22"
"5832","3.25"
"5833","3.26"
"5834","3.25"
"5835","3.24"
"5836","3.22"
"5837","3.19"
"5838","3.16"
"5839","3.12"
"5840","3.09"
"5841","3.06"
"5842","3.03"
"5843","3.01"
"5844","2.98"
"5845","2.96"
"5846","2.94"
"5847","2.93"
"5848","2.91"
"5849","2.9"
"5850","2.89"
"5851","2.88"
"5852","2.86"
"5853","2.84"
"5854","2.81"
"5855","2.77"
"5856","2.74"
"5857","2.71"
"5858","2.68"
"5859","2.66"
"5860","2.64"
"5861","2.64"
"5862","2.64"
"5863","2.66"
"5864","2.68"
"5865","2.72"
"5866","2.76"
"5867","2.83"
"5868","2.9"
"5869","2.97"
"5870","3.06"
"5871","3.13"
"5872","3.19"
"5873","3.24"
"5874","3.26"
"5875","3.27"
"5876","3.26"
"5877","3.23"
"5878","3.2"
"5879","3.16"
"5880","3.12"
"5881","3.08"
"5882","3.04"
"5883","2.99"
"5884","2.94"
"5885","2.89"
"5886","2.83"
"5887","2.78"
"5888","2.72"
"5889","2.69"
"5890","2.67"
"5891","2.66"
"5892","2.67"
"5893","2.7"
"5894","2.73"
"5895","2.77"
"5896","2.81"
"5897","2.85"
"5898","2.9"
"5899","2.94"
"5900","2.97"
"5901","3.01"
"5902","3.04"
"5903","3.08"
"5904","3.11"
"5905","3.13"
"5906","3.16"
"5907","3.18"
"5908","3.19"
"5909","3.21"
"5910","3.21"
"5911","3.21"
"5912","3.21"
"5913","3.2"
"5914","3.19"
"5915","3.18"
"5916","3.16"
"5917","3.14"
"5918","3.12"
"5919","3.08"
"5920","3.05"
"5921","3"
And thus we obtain 1.2 Ang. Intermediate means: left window 3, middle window 2.8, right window 2.94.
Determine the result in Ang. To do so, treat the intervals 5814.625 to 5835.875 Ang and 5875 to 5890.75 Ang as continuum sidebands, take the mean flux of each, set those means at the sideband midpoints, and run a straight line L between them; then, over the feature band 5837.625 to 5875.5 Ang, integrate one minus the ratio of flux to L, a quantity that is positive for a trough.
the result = 1.19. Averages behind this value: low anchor 3.03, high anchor 2.98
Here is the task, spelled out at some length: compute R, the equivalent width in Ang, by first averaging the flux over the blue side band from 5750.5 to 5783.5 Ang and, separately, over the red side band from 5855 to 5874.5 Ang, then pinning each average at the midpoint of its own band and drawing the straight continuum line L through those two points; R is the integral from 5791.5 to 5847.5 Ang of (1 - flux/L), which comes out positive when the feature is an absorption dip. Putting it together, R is -2.0 Ang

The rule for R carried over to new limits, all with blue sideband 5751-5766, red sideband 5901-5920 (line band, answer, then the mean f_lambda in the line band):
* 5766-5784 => 0.4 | 2.89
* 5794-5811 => 0.6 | 2.9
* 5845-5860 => 1.2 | 2.82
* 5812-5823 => 0.3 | 2.93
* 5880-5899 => 1.8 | 2.83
